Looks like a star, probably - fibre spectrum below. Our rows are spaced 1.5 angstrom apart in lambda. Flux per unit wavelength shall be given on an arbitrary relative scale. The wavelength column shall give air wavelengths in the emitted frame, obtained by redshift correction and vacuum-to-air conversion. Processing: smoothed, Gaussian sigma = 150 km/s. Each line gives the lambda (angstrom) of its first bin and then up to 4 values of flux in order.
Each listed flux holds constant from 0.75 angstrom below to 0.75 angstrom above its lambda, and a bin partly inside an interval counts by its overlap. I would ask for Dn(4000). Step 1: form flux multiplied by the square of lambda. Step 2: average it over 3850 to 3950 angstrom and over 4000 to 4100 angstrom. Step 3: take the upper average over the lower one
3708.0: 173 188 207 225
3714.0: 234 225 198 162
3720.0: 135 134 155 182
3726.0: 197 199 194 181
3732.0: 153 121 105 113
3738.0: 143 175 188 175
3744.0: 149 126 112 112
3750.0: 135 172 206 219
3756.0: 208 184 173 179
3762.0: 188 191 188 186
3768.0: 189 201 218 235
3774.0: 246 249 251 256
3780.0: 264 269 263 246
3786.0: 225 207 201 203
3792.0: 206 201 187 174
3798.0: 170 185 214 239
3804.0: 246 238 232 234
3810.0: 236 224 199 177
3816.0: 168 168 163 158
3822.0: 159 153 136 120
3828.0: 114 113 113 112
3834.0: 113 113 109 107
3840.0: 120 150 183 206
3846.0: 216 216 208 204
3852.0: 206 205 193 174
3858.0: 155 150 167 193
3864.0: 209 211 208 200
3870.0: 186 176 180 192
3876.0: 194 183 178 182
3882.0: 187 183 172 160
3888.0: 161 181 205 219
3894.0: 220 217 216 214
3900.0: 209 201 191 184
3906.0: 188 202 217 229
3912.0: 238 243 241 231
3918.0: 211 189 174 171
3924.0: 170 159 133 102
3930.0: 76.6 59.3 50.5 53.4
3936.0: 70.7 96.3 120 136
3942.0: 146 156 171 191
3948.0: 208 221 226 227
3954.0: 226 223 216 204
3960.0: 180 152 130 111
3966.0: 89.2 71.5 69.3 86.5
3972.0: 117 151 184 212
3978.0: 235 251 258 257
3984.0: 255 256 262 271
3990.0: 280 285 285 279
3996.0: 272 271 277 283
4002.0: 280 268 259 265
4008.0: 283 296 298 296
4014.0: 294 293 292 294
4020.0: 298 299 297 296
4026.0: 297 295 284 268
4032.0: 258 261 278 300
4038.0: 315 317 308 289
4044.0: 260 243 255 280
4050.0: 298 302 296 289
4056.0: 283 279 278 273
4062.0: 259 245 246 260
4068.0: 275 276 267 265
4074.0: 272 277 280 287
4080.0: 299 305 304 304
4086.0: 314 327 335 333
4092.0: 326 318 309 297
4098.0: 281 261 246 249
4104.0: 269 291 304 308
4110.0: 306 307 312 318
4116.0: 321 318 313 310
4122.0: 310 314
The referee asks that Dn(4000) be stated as 1.74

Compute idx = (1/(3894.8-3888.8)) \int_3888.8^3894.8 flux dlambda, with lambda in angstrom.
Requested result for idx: 207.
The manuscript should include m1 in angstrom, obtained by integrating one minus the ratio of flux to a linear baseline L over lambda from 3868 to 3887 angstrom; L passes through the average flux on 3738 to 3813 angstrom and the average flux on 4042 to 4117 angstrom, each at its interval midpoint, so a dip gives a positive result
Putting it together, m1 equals 4.00 angstrom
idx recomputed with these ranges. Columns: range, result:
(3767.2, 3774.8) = 218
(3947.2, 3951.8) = 218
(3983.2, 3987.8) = 258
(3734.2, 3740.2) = 134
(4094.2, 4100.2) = 287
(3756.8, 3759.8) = 178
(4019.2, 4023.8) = 298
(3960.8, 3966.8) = 120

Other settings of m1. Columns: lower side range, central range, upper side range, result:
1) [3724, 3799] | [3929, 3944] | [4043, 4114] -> 9.1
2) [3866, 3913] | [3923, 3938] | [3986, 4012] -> 8.5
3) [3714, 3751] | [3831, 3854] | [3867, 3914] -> 2.9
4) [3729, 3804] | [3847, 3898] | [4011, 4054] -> 8.7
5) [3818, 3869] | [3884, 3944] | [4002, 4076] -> 9.7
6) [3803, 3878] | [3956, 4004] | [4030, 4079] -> 6.1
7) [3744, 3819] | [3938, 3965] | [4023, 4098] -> 7.9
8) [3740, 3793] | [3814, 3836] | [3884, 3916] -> 6.9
